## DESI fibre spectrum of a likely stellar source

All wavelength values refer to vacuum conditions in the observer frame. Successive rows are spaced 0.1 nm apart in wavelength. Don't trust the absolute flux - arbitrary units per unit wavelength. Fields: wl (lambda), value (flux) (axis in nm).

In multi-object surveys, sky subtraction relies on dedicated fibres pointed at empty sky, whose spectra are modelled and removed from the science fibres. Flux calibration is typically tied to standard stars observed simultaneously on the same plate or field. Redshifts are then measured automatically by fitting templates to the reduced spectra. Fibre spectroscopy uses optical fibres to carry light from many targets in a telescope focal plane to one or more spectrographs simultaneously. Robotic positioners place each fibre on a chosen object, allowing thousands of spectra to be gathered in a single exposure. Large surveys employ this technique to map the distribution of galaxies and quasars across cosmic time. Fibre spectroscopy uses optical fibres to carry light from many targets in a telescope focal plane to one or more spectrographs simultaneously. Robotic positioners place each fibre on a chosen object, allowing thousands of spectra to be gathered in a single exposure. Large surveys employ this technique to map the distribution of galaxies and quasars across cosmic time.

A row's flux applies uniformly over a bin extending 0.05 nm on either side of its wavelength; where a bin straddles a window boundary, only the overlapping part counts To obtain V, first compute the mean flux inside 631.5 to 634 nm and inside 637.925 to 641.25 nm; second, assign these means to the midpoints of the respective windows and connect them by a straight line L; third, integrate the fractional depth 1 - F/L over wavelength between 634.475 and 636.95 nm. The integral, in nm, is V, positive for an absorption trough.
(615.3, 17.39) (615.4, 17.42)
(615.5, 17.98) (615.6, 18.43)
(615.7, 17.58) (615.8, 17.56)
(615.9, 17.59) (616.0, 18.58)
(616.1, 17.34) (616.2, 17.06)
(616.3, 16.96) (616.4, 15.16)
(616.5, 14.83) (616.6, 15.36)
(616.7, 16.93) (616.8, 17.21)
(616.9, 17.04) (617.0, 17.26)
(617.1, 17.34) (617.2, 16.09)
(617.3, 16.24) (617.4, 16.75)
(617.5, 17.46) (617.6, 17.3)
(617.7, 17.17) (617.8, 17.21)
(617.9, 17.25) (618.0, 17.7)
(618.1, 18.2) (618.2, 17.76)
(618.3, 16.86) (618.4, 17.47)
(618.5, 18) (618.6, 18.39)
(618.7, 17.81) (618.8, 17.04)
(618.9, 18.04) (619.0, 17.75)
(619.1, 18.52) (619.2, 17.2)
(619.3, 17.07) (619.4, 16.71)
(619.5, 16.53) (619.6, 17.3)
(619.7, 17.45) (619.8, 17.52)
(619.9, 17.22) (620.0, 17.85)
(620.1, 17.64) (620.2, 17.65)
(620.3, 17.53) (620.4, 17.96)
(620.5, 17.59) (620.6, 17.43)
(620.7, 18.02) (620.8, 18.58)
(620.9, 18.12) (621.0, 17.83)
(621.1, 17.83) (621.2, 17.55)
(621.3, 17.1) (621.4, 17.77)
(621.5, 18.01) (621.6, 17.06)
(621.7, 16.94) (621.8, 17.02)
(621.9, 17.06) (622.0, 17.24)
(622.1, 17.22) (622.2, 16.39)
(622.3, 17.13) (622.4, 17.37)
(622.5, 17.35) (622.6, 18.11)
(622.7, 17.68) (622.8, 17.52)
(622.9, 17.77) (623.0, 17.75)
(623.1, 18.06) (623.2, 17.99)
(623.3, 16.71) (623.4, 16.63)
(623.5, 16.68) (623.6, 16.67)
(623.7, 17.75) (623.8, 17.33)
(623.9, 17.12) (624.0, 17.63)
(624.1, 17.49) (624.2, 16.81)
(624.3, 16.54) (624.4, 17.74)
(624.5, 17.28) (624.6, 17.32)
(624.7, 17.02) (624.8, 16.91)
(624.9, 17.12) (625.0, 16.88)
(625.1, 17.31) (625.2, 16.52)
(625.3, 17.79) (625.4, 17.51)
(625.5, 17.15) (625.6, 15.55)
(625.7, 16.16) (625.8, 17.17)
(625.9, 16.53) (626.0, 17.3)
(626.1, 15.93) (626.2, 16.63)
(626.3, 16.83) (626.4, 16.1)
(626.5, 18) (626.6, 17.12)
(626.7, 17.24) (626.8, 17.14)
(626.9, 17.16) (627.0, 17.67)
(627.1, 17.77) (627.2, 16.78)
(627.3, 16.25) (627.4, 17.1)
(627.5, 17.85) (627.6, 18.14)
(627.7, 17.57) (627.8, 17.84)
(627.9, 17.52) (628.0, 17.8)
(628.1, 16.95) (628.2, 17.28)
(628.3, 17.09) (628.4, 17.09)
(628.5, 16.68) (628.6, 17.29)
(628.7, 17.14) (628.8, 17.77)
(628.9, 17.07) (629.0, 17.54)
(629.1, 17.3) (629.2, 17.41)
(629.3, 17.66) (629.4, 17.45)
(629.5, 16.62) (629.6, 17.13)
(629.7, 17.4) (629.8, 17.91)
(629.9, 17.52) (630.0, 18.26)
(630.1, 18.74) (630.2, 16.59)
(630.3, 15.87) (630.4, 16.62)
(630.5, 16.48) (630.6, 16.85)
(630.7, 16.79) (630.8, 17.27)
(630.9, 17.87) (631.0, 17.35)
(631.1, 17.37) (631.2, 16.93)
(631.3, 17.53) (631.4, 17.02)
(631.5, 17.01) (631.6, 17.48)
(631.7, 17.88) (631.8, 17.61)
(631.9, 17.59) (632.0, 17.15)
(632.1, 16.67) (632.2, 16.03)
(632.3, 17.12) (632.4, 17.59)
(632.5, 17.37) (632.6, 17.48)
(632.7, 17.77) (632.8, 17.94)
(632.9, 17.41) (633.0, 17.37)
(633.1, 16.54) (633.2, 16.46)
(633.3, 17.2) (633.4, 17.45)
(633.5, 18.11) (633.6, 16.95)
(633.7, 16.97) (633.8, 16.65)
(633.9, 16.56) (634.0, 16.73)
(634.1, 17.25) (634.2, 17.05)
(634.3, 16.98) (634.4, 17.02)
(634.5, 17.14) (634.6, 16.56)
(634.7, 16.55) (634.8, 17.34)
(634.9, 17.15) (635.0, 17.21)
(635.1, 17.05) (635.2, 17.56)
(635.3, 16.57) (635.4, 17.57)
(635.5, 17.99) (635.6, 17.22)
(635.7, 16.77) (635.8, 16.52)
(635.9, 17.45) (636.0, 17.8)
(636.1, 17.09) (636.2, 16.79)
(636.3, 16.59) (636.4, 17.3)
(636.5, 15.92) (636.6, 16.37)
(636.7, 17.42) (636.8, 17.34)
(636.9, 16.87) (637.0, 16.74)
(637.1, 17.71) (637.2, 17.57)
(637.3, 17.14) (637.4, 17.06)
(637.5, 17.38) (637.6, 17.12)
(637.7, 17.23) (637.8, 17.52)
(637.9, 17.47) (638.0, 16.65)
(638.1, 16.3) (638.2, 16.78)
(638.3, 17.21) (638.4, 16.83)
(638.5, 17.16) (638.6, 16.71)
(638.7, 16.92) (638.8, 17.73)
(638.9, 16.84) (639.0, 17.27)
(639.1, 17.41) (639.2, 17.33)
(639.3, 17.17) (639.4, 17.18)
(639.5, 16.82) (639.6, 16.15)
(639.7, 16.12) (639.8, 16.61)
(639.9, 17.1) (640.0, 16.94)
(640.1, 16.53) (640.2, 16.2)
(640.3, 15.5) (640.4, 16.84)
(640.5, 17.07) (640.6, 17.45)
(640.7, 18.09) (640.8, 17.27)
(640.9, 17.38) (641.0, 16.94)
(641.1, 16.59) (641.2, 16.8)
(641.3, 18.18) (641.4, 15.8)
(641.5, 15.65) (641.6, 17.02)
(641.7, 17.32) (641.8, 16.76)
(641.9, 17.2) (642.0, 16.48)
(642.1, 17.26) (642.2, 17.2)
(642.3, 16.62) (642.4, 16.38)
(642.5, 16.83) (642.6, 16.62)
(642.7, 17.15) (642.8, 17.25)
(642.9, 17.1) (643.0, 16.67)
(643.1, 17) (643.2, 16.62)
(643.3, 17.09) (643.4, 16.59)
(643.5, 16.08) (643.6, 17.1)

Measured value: 0.01 nm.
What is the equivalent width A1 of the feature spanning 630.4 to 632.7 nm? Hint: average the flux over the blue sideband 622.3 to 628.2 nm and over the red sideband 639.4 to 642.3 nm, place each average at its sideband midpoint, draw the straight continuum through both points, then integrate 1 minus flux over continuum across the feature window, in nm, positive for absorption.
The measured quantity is -0.02 nm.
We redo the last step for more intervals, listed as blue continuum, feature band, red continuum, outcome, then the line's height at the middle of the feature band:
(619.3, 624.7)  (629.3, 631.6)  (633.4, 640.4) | -0.01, 17.2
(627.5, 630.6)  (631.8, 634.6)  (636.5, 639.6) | 0.01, 17.2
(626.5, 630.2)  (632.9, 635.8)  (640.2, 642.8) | 0.02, 17.2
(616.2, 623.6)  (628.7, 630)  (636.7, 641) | -0.02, 17.2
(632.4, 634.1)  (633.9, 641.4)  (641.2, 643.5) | 0.00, 17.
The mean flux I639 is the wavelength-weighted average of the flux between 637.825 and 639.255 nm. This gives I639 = 17.1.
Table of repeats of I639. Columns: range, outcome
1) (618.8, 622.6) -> 17.5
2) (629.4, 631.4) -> 17.2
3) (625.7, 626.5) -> 16.7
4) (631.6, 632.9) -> 17.4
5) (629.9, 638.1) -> 17.1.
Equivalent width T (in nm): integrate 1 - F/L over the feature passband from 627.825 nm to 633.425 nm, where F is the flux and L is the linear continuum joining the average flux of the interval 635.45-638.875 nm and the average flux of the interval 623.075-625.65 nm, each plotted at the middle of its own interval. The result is -0.05 nm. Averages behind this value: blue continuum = 17.1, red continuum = 17.1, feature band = 17.3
